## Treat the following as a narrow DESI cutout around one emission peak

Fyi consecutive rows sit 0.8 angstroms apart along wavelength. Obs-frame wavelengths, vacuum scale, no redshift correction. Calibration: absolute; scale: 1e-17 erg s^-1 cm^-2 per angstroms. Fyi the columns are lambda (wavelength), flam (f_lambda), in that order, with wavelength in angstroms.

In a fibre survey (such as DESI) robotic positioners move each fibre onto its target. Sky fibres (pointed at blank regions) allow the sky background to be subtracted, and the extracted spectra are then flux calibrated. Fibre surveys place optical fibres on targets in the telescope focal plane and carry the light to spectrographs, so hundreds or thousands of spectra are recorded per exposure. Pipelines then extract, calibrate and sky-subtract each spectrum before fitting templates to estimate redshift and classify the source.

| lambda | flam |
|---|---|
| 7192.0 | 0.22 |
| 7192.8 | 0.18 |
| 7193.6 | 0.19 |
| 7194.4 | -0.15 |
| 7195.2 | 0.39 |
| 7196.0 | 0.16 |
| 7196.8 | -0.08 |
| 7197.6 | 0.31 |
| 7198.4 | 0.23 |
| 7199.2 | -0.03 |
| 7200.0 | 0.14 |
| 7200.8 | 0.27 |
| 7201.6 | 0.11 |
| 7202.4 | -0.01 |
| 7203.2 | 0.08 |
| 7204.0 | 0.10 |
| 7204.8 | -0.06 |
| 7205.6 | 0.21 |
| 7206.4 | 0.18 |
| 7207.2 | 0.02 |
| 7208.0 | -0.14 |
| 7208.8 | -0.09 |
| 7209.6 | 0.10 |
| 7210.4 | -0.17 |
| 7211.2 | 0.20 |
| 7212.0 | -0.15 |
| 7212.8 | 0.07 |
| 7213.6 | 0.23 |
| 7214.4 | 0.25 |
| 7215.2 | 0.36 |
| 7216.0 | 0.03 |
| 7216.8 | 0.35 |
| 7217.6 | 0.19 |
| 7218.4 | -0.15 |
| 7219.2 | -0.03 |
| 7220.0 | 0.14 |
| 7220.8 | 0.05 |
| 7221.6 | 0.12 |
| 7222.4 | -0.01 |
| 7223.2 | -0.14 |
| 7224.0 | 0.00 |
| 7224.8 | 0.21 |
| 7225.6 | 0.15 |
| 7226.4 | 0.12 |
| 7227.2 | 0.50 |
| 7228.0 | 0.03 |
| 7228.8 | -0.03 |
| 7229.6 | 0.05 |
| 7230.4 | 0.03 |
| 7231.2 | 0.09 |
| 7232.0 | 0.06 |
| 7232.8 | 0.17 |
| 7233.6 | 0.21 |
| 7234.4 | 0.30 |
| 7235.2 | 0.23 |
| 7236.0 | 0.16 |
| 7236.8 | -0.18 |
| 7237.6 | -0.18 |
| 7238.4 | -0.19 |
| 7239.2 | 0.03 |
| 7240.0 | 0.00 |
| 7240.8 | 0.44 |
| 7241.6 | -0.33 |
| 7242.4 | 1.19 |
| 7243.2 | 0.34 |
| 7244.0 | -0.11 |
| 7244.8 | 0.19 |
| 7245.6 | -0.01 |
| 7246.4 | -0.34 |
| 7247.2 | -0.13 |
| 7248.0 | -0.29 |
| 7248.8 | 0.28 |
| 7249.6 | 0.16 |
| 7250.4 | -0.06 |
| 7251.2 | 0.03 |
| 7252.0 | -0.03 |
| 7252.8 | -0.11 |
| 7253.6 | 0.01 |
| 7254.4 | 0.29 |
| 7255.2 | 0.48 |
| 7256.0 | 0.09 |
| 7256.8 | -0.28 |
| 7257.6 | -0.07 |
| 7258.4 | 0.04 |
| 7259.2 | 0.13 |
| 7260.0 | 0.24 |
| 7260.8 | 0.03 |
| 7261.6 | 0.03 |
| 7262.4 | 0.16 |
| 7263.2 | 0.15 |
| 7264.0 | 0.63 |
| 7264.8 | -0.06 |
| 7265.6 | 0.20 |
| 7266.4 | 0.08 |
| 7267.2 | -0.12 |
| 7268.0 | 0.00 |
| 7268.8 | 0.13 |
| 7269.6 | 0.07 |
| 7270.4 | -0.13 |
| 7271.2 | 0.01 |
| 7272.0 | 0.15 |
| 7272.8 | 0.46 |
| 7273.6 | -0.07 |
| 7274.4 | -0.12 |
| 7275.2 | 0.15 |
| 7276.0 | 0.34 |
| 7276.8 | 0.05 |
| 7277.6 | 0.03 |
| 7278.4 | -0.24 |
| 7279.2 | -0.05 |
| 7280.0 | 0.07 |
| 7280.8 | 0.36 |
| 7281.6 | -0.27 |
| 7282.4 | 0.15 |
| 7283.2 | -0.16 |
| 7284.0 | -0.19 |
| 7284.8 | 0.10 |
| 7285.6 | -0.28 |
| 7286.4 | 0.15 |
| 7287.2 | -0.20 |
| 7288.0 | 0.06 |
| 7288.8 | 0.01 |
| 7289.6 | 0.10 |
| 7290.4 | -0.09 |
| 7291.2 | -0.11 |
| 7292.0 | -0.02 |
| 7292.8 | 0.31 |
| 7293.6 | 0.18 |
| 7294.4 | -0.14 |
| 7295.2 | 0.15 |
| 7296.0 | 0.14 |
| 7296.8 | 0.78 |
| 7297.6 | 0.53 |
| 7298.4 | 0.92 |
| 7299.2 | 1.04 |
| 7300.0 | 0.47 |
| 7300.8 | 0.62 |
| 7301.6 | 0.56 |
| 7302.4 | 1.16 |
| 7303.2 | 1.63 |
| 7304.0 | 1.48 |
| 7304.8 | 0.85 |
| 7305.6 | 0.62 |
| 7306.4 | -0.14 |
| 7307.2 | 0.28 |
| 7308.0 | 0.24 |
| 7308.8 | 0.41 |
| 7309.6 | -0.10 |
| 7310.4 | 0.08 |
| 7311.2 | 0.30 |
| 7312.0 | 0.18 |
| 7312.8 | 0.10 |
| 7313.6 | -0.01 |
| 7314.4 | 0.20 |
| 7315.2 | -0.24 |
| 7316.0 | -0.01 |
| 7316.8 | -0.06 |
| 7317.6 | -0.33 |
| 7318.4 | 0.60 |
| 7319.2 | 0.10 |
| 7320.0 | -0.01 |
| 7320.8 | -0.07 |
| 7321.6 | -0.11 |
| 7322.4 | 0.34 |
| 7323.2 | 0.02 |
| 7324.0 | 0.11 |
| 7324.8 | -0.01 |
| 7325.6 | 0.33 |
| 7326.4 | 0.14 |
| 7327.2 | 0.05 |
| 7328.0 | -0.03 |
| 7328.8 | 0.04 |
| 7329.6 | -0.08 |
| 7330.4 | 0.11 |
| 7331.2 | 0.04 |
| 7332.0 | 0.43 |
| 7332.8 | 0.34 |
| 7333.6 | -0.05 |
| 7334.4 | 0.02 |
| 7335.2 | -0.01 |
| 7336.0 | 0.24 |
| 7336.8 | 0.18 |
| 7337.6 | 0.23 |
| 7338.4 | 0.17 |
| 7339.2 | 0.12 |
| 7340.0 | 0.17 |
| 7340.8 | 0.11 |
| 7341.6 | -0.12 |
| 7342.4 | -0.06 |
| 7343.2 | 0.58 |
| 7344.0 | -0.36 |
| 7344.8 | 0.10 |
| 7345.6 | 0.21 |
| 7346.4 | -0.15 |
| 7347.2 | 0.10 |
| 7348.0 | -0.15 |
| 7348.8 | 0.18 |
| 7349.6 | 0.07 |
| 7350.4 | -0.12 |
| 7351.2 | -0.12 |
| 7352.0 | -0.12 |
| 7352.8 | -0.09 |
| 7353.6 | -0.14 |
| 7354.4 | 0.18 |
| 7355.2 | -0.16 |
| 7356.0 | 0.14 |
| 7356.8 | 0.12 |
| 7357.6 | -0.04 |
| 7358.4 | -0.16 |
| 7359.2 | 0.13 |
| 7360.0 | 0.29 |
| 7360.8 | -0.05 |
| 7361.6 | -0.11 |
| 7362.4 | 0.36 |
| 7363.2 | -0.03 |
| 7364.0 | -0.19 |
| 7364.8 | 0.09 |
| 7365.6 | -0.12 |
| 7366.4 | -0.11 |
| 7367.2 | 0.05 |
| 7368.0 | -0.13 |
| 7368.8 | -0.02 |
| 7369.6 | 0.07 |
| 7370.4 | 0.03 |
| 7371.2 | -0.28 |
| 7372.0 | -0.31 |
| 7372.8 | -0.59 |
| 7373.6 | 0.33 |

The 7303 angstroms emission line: [O II]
